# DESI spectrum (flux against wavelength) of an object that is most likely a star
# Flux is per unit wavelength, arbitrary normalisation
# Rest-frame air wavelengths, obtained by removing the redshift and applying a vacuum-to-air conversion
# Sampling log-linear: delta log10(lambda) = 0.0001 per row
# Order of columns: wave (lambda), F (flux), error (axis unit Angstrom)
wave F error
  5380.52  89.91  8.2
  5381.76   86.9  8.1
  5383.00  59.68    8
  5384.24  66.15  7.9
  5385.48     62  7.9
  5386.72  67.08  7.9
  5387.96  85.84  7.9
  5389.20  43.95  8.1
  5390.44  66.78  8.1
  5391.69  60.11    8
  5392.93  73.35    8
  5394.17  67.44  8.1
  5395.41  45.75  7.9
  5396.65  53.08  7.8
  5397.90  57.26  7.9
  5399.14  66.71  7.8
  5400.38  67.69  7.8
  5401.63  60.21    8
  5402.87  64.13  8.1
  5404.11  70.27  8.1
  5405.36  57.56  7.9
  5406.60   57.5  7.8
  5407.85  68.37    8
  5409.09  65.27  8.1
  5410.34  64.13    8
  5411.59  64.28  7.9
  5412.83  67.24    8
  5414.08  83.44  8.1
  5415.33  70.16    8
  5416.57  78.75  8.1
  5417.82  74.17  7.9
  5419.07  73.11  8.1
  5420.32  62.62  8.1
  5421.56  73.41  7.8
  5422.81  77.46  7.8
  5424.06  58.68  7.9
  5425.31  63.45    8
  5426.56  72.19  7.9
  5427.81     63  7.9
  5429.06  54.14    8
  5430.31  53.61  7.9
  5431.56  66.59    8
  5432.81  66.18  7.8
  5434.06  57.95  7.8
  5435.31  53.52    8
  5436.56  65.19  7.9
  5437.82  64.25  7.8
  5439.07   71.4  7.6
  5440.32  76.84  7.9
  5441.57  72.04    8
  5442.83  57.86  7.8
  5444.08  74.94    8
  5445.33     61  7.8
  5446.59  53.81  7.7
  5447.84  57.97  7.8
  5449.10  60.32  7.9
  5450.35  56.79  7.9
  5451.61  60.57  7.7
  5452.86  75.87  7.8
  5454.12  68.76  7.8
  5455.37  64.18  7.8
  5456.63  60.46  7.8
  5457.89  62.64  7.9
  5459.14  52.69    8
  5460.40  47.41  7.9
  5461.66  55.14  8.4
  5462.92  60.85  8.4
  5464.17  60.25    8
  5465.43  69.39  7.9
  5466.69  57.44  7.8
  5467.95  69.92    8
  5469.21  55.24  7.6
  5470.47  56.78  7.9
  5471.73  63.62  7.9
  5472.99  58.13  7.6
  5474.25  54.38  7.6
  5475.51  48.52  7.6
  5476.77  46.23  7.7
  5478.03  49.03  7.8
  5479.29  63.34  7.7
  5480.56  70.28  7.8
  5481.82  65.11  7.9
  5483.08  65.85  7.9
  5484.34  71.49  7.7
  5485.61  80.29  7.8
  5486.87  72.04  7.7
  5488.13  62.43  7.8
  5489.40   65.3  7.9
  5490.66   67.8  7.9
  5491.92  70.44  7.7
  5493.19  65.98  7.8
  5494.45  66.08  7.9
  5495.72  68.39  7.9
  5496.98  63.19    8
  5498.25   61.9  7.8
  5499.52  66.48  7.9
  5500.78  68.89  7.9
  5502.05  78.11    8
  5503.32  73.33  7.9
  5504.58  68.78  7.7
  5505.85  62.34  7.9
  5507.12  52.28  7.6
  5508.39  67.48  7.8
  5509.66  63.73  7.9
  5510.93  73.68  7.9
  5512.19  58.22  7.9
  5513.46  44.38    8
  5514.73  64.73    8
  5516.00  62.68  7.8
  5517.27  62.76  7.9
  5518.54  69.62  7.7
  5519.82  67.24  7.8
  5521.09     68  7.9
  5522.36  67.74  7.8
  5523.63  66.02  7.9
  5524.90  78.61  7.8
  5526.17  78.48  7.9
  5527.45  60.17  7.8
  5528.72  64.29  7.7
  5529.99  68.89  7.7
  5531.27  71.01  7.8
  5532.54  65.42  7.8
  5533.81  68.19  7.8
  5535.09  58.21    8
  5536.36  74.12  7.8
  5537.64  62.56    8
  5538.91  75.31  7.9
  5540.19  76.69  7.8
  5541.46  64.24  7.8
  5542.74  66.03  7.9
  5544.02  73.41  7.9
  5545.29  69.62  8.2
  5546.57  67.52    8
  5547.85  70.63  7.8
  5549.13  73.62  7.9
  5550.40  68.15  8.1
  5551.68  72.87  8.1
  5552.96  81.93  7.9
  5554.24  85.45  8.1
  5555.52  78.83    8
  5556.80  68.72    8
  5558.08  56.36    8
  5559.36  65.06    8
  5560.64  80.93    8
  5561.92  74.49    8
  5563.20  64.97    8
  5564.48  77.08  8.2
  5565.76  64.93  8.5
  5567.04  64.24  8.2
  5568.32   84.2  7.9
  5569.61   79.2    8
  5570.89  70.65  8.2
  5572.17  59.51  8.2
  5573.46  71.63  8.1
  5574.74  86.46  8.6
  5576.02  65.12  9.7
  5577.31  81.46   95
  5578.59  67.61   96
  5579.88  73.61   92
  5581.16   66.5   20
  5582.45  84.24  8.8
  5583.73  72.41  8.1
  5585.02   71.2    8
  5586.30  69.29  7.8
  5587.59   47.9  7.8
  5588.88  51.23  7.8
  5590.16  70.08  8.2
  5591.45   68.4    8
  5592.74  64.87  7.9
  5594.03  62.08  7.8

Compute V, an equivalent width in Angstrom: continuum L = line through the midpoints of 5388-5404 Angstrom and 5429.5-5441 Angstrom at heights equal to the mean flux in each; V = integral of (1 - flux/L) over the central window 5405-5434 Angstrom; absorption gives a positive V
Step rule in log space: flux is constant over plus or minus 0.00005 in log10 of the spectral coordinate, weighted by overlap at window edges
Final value -1.7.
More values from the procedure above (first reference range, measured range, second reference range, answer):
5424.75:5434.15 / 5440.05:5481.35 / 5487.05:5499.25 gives 2.3 Angstrom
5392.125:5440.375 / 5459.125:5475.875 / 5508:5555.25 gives 2.1 Angstrom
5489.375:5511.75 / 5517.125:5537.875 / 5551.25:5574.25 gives 0.4 Angstrom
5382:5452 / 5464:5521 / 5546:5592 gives 3.3 Angstrom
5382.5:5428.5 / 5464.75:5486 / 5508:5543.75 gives 1.6 Angstrom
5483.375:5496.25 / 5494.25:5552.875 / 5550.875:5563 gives 3.1 Angstrom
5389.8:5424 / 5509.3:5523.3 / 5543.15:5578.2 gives 1.3 Angstrom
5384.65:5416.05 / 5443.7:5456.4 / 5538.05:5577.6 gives 0.7 Angstrom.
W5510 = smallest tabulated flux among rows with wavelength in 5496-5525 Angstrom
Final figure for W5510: 44.38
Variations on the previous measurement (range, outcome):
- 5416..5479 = 46.23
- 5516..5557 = 58.21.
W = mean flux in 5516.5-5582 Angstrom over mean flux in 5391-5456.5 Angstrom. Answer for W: 1.09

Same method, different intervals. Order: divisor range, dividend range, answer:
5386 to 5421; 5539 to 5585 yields 1.10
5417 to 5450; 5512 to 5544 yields 1.03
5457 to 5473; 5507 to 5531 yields 1.11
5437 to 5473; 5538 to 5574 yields 1.15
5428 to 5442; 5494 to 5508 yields 1.04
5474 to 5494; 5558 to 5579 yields 1.13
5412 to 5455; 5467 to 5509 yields 0.97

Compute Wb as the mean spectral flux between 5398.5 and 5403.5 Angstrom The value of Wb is 64.8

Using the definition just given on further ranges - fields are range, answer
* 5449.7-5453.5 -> 64.4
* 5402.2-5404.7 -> 67.2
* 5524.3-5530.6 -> 70.1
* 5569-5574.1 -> 70.2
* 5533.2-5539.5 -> 67.6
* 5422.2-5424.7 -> 67.9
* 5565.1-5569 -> 71.2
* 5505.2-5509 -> 60.6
